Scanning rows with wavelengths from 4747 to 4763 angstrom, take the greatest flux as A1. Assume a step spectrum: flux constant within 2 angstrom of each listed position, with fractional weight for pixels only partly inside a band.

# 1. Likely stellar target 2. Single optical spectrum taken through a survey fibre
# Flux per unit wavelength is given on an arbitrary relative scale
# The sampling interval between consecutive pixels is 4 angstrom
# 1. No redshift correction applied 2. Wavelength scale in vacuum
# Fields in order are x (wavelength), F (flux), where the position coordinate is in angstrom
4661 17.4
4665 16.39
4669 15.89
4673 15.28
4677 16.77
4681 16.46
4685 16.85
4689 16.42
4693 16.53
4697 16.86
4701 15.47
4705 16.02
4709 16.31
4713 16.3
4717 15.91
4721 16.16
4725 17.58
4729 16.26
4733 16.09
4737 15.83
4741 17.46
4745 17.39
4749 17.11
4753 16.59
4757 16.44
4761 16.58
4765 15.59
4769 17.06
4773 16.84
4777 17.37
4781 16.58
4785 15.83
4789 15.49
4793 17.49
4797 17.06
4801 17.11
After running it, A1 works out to 17.11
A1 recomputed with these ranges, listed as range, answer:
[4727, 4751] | 17.46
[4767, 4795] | 17.49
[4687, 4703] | 16.86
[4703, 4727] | 17.58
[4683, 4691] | 16.85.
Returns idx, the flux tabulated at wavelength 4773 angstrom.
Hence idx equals 16.84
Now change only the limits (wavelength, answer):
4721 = 16.16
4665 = 16.39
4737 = 15.83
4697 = 16.86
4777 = 17.37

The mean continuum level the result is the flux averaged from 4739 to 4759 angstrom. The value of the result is 17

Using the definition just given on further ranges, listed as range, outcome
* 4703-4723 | 16.1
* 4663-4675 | 15.9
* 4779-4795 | 16.3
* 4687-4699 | 16.6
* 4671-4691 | 16.4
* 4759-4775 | 16.5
